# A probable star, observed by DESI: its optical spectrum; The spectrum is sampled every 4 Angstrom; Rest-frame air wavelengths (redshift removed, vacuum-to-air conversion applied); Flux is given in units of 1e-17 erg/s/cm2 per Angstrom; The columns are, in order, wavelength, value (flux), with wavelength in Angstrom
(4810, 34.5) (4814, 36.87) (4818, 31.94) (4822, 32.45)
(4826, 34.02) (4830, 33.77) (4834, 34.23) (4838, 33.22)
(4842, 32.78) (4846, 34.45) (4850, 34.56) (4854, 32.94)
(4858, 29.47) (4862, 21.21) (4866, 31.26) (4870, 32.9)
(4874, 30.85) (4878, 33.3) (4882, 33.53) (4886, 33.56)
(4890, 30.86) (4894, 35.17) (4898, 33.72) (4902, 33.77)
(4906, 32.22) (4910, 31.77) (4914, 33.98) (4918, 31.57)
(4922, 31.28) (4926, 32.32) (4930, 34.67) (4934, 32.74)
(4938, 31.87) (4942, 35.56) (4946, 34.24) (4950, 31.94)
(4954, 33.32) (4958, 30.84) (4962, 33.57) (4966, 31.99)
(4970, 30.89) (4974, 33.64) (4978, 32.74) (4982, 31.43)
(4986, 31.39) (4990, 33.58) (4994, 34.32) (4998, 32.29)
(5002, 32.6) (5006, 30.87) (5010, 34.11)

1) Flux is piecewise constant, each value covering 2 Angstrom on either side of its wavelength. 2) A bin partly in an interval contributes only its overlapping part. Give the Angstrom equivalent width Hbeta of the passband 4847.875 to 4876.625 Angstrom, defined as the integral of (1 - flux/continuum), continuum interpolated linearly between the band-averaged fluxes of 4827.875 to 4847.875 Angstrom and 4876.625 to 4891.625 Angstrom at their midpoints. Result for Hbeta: 2.3 Angstrom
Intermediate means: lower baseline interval 33.7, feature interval 30.5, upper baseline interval 32.8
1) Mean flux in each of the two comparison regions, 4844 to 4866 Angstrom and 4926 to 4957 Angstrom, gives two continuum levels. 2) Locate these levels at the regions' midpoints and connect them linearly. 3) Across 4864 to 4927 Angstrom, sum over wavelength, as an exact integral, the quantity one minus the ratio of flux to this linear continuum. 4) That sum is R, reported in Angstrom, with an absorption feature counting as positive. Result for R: -1.53 Angstrom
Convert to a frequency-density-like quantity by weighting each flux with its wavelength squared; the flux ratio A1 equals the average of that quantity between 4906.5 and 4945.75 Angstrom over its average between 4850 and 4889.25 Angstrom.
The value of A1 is 1.08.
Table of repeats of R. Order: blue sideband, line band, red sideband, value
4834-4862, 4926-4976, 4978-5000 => -0.7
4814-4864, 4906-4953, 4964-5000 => -0.7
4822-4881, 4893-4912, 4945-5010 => -0.6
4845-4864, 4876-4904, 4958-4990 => -2.3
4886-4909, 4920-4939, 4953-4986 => 0.1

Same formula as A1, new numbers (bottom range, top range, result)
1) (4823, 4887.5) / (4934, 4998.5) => 1.06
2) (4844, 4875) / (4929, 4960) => 1.11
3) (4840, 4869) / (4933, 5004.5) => 1.10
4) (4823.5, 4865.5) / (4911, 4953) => 1.07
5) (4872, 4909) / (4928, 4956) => 1.04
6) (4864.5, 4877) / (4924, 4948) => 1.08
